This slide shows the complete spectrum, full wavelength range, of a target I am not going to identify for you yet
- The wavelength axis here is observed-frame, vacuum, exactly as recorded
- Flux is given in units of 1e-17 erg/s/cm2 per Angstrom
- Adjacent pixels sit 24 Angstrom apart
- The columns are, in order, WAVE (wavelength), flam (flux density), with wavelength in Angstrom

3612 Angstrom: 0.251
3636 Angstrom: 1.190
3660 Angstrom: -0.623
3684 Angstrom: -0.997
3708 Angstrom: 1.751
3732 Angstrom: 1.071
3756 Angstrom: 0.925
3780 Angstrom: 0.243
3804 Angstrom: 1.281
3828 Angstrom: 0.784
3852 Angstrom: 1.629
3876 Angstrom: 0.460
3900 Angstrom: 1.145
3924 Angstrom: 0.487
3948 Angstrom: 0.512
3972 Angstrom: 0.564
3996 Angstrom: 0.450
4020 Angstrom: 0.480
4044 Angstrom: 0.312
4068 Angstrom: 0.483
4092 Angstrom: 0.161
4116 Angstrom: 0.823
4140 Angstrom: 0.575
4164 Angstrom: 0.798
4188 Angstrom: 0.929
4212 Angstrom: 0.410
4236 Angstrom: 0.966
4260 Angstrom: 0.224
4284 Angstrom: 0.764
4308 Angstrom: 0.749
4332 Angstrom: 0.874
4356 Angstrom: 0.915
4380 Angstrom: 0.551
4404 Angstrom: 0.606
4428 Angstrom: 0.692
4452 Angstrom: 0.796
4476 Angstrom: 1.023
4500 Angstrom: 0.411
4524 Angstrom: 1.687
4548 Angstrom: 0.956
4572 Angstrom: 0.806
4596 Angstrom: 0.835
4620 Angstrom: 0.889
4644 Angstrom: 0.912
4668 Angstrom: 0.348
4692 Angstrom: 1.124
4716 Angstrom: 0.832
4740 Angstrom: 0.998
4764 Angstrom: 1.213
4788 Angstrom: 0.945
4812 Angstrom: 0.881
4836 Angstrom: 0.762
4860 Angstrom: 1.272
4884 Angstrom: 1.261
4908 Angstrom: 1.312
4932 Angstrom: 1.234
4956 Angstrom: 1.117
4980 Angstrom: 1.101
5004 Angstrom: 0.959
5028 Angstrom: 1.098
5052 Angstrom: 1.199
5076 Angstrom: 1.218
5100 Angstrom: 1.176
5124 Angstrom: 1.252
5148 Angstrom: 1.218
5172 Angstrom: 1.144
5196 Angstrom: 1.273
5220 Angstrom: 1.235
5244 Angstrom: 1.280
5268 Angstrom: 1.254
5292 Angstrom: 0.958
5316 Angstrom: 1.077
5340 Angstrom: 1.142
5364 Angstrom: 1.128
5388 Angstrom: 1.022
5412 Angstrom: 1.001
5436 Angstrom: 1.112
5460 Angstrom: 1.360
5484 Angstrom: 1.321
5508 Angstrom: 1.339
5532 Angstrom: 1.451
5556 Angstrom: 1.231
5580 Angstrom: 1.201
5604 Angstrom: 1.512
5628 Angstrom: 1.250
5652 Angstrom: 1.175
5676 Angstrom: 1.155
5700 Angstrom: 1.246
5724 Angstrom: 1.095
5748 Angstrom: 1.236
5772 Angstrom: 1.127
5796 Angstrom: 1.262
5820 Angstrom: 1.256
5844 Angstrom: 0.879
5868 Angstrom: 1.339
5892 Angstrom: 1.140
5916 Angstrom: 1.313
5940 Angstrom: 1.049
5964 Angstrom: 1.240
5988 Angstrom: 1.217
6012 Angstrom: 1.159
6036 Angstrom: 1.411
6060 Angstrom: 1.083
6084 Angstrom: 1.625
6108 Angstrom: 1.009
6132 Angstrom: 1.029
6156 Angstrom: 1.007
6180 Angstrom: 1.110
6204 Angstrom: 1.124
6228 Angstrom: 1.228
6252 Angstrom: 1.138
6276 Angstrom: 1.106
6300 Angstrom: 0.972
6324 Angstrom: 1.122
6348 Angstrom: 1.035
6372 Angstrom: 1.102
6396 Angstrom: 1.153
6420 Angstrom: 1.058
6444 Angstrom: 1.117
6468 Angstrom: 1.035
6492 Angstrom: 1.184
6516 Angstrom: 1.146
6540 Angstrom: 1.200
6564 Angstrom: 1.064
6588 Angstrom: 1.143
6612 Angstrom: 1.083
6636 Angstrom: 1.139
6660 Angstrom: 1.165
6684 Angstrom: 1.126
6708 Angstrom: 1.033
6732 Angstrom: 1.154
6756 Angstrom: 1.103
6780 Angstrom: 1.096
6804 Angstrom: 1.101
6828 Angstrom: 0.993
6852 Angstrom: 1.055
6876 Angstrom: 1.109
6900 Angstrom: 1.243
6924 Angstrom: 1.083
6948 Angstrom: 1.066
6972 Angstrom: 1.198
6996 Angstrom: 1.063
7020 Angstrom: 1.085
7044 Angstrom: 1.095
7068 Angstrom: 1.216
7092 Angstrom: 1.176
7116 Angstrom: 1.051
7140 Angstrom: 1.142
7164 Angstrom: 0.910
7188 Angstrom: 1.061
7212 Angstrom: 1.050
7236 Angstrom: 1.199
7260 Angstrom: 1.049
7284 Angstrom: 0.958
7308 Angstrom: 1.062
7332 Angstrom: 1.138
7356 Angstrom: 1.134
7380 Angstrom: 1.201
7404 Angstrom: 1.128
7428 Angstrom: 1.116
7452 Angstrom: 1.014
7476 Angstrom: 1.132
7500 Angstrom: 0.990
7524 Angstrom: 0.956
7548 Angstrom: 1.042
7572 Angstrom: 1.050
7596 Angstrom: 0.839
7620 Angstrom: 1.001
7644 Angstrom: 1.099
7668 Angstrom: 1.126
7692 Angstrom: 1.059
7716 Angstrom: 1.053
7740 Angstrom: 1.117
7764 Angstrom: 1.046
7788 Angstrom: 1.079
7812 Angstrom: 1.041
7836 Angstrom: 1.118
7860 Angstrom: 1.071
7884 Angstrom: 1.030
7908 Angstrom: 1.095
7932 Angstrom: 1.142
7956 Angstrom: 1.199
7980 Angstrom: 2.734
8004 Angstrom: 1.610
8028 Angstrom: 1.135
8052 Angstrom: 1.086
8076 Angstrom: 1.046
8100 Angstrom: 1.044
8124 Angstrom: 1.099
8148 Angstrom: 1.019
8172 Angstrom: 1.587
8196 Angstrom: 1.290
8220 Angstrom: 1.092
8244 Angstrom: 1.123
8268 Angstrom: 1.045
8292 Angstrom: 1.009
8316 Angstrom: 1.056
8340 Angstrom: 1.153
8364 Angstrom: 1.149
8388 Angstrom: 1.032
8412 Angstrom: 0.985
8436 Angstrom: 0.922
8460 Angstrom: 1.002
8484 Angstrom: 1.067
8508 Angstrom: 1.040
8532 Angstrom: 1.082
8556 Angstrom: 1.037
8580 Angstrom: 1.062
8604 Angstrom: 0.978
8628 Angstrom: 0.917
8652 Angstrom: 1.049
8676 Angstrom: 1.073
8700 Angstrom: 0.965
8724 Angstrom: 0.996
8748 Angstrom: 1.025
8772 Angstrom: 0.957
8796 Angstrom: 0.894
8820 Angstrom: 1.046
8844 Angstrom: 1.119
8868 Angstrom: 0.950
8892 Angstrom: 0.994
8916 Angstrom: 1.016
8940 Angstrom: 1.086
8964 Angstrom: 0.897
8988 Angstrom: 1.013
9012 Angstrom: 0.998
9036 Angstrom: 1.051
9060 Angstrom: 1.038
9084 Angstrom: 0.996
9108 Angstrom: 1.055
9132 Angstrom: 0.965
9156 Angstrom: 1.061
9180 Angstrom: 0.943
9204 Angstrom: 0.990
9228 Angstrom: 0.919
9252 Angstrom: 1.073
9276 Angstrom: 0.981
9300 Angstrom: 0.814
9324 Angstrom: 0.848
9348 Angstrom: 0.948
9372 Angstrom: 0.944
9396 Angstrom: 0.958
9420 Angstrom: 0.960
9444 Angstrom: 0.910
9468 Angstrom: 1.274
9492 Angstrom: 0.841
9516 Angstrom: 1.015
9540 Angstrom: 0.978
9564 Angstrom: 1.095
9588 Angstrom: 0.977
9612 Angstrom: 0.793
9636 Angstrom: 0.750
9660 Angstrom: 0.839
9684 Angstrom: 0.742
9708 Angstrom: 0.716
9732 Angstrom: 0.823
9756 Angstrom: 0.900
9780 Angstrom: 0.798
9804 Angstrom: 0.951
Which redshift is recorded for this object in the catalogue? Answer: 0.22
